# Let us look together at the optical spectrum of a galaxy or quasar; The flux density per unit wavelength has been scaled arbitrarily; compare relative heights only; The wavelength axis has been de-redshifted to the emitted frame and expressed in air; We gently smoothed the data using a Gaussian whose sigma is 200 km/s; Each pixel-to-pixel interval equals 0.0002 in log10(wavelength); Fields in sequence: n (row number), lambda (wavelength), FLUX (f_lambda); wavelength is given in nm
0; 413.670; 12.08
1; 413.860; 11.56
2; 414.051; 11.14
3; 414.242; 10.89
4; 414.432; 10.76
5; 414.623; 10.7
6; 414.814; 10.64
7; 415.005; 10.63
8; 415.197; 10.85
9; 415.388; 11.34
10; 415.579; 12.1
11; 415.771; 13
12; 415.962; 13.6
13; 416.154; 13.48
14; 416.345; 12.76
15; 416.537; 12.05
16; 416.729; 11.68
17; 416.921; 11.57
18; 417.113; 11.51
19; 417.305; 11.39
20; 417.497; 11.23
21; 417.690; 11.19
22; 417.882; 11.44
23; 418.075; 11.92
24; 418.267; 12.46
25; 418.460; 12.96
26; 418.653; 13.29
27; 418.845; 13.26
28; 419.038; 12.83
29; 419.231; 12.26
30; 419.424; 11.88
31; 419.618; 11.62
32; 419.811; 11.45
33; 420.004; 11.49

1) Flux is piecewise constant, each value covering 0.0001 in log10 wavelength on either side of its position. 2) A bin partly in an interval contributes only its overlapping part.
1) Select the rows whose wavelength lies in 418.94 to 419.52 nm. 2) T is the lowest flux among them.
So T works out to 11.88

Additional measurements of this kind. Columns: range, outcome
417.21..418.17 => 11.19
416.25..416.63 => 12.05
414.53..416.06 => 10.63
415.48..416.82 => 11.68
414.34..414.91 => 10.64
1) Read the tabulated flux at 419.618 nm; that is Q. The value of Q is 11.62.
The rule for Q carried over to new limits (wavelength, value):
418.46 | 12.96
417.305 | 11.39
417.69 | 11.19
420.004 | 11.49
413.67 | 12.08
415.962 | 13.6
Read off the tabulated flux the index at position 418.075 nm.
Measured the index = 11.92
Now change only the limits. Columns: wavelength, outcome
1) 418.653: 13.29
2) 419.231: 12.26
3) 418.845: 13.26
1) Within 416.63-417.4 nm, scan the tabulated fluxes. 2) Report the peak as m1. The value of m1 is 11.68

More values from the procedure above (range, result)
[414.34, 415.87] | 13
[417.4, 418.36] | 12.46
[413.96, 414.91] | 11.14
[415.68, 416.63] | 13.6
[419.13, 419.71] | 12.26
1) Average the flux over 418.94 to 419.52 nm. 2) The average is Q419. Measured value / 12.3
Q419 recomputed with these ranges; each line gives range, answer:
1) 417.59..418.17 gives 11.5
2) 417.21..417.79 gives 11.3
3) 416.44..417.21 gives 11.7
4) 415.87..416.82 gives 12.7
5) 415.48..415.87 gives 12.6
